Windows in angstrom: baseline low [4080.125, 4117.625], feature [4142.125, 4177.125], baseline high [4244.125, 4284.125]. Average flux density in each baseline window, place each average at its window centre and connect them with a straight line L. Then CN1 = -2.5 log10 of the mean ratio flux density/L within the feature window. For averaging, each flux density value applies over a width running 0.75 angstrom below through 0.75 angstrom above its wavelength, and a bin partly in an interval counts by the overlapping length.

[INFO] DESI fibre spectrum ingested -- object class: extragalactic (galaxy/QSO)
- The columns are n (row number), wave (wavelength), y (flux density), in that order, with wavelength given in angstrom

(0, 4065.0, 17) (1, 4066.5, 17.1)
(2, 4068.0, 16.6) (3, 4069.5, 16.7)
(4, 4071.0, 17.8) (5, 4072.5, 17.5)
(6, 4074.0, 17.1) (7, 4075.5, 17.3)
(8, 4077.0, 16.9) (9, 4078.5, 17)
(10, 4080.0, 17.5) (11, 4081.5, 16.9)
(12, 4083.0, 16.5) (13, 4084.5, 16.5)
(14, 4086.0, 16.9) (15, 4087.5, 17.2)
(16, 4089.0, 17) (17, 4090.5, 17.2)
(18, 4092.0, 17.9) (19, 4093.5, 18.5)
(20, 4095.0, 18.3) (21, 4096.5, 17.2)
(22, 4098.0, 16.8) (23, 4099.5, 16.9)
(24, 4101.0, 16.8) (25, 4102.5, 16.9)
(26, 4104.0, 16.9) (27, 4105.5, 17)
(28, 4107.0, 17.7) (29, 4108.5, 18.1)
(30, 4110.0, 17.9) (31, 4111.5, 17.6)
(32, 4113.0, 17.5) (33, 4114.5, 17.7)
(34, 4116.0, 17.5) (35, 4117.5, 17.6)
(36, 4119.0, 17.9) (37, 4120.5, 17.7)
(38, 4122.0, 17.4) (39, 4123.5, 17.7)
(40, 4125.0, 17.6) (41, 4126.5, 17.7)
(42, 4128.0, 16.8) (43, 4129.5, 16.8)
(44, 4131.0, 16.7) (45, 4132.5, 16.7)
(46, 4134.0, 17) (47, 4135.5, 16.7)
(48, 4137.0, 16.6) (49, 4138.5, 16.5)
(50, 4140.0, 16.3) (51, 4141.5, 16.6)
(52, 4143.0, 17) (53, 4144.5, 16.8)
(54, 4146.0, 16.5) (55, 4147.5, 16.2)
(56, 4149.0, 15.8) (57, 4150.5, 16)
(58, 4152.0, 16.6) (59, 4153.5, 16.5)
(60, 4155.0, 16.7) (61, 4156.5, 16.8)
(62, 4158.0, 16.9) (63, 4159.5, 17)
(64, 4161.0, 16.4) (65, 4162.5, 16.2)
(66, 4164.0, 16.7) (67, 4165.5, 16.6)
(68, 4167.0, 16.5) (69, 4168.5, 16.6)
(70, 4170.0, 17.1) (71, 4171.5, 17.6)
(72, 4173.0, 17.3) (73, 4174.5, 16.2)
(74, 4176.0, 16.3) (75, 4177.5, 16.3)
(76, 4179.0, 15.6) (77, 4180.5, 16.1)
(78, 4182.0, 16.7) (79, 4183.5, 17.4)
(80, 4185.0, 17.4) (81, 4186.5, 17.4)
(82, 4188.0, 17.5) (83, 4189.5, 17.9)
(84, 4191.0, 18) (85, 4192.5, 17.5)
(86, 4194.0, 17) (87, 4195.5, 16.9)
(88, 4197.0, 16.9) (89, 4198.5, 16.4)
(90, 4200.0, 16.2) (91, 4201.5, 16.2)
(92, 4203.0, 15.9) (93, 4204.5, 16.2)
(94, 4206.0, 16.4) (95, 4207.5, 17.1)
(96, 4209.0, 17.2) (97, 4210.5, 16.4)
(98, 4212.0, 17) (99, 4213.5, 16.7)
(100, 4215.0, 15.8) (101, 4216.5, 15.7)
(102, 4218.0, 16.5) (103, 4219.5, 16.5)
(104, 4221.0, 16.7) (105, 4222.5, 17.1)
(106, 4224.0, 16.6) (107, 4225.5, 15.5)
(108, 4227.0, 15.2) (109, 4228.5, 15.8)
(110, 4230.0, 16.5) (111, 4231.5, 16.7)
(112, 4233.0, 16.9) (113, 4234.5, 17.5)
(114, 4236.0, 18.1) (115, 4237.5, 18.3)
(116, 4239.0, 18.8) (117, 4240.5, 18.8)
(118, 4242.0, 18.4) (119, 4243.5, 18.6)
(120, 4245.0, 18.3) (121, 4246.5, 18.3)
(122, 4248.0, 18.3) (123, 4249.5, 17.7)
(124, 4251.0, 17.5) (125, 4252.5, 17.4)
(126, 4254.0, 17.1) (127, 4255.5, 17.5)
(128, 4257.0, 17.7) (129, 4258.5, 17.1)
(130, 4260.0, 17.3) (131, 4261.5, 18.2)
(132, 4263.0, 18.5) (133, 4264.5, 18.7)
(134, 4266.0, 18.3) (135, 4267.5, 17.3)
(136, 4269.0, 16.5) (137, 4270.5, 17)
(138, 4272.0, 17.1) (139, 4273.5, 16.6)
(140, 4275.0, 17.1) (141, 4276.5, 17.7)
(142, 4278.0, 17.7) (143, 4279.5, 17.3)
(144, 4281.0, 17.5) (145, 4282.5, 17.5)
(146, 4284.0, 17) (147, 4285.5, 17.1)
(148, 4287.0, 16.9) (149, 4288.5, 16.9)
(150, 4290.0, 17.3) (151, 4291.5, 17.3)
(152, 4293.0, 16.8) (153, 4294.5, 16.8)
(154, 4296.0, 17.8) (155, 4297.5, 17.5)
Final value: 0.05 mag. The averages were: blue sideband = 17.3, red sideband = 17.6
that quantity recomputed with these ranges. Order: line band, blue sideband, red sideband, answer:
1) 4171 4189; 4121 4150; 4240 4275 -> 0.02 mag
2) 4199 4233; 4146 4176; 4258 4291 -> 0.04 mag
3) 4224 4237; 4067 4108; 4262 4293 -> 0.05 mag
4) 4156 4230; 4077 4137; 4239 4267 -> 0.07 mag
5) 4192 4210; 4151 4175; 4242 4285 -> 0.03 mag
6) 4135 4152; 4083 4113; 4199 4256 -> 0.05 mag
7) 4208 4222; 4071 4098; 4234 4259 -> 0.08 mag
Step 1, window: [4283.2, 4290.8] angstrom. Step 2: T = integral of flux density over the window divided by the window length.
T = 17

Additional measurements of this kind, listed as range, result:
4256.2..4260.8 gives 17.4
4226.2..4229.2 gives 15.5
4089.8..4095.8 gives 18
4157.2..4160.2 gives 16.9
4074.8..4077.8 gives 17.1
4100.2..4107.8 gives 17.1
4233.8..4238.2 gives 18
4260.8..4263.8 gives 18.4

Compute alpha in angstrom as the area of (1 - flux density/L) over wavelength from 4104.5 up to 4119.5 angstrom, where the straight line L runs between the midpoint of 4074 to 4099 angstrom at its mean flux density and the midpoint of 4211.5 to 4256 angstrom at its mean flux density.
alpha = -0.4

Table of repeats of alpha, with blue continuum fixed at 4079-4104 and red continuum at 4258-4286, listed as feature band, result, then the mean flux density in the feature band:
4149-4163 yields 0.6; 16.5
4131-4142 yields 0.4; 16.6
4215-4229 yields 1.0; 16.2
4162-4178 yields 0.6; 16.7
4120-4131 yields -0.1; 17.3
